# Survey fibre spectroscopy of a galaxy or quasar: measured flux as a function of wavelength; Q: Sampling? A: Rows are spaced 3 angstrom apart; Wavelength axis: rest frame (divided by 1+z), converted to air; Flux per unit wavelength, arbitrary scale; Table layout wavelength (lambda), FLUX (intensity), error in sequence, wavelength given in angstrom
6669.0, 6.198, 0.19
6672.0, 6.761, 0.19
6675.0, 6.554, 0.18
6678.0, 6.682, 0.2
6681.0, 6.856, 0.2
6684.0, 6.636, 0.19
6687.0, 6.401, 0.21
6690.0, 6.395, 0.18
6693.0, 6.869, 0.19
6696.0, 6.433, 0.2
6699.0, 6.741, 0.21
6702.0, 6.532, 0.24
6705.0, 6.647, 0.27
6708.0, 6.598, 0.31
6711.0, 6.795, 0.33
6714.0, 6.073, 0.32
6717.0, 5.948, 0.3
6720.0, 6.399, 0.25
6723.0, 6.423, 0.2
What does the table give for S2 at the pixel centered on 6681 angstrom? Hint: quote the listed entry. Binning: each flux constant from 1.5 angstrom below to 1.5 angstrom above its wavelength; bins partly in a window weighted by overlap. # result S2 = 6.856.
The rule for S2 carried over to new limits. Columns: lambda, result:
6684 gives 6.636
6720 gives 6.399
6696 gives 6.433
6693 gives 6.869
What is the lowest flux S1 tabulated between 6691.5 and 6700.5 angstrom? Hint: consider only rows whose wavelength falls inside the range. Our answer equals 6.433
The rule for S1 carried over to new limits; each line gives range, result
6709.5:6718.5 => 5.948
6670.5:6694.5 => 6.395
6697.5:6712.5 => 6.532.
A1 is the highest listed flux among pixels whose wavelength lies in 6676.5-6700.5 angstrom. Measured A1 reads 6.869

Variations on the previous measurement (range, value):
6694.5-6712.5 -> 6.795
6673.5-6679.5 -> 6.682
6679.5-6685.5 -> 6.856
